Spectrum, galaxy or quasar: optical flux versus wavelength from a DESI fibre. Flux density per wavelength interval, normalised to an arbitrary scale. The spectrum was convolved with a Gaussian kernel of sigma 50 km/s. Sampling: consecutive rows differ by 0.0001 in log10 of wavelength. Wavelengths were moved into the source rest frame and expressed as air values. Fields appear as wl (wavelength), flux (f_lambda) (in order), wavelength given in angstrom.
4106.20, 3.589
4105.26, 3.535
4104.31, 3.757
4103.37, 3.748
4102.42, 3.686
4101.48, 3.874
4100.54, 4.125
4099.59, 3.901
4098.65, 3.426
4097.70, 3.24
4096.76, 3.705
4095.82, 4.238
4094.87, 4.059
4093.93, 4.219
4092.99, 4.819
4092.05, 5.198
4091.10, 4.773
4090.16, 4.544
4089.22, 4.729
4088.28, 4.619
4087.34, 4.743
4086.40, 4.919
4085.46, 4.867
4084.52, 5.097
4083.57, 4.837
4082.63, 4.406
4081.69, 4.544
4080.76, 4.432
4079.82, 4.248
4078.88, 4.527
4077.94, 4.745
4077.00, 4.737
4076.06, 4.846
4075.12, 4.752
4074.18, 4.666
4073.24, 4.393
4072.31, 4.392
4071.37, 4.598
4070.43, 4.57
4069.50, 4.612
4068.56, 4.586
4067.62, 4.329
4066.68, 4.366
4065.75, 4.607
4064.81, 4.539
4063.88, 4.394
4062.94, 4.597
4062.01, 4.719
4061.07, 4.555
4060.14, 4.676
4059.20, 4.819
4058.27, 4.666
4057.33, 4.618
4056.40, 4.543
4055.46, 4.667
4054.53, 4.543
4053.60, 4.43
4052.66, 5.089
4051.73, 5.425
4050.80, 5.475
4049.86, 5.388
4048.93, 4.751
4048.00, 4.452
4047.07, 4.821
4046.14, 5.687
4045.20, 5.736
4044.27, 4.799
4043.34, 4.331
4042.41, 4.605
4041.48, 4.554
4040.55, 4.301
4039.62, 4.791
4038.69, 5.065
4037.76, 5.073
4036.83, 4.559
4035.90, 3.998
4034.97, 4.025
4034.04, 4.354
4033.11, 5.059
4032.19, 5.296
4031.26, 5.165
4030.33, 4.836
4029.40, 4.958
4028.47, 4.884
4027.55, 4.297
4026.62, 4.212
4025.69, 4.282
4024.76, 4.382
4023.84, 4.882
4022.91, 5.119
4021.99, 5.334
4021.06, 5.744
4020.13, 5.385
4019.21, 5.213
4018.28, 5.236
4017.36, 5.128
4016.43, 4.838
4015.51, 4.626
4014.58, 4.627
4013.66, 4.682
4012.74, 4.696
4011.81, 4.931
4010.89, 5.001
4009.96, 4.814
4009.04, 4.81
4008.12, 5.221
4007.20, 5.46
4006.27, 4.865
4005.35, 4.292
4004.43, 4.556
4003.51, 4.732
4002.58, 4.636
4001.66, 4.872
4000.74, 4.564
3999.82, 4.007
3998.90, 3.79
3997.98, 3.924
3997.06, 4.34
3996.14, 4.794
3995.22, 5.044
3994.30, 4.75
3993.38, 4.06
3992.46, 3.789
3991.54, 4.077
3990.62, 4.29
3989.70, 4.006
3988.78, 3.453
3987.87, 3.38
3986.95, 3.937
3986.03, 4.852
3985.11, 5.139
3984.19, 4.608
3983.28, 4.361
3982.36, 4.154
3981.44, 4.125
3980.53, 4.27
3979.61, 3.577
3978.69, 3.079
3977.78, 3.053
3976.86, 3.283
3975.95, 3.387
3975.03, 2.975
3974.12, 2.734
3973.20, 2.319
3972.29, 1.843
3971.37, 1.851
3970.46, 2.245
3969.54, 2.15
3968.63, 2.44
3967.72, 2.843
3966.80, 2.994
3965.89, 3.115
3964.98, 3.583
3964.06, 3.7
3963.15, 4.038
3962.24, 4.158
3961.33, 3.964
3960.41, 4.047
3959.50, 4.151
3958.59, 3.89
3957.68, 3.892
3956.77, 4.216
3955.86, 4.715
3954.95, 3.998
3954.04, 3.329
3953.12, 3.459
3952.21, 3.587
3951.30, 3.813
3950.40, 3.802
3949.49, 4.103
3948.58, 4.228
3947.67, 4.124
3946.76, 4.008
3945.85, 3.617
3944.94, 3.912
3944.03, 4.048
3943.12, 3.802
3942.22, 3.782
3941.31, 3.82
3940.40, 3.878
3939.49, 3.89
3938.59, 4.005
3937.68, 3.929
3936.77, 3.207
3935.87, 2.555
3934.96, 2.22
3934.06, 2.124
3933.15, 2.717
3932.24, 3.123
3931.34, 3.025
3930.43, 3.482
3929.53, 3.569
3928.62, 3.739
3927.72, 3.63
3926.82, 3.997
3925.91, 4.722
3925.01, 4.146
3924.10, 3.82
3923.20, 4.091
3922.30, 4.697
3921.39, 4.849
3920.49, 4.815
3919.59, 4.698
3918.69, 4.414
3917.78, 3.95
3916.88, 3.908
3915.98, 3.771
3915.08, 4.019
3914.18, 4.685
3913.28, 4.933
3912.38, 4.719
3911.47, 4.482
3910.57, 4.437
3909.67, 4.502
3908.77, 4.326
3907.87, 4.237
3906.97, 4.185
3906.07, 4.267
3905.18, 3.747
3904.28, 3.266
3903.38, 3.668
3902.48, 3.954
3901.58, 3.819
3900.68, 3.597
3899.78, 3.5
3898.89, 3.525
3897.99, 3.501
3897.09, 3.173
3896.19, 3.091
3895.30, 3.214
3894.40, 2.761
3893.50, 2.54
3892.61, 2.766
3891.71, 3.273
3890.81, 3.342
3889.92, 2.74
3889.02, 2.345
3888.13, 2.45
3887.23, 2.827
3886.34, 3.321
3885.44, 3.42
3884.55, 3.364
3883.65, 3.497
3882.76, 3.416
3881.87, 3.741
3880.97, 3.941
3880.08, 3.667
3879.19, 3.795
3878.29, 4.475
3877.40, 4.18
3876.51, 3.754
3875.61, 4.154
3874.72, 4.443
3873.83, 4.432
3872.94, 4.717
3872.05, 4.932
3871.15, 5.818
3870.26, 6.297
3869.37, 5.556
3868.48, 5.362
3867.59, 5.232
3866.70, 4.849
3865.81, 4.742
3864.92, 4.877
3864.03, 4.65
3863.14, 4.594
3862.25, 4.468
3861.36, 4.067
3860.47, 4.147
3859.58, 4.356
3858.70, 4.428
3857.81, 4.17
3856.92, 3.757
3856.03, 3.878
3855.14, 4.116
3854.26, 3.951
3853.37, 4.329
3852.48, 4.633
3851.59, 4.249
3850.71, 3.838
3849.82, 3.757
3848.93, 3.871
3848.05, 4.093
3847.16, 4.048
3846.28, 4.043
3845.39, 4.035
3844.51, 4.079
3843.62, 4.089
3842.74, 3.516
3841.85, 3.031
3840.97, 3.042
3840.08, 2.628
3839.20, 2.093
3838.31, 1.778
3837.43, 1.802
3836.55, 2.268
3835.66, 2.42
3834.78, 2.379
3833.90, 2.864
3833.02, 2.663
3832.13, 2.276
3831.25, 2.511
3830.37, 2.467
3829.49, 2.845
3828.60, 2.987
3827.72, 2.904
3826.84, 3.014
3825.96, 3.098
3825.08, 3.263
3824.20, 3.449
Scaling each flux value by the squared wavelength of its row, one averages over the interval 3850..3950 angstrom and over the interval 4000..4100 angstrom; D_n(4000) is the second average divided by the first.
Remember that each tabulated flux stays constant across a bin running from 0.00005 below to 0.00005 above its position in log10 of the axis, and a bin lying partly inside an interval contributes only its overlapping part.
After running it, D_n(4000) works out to 1.29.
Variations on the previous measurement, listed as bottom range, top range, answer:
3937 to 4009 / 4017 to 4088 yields 1.28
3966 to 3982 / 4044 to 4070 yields 1.71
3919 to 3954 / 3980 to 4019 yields 1.24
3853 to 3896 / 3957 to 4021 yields 1.08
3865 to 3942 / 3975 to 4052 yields 1.25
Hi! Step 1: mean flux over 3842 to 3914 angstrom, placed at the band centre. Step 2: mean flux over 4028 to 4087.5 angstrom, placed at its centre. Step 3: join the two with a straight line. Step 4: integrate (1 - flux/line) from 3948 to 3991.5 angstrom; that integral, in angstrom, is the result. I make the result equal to 7.6 angstrom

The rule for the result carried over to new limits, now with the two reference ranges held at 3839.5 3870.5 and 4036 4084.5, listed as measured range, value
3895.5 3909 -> 2.0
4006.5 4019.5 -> -1.0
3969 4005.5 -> 5.7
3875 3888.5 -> 2.1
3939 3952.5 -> 1.6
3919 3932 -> 0.9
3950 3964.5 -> 1.8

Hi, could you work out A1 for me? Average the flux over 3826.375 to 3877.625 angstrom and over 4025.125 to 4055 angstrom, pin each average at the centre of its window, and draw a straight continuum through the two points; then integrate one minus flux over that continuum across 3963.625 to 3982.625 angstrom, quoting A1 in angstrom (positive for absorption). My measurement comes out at 6.10 angstrom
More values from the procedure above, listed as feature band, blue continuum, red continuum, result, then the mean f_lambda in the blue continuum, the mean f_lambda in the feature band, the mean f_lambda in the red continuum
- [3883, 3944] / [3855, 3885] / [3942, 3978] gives 4.2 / 4.41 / 3.67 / 3.48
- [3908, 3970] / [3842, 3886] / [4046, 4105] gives 7.6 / 4.27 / 3.83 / 4.53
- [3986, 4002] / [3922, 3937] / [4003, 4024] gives 1.5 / 3.45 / 4.2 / 4.96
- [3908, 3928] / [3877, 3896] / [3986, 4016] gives -4.1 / 3.28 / 4.35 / 4.48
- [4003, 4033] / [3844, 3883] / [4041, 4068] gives -1.3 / 4.37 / 4.89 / 4.77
